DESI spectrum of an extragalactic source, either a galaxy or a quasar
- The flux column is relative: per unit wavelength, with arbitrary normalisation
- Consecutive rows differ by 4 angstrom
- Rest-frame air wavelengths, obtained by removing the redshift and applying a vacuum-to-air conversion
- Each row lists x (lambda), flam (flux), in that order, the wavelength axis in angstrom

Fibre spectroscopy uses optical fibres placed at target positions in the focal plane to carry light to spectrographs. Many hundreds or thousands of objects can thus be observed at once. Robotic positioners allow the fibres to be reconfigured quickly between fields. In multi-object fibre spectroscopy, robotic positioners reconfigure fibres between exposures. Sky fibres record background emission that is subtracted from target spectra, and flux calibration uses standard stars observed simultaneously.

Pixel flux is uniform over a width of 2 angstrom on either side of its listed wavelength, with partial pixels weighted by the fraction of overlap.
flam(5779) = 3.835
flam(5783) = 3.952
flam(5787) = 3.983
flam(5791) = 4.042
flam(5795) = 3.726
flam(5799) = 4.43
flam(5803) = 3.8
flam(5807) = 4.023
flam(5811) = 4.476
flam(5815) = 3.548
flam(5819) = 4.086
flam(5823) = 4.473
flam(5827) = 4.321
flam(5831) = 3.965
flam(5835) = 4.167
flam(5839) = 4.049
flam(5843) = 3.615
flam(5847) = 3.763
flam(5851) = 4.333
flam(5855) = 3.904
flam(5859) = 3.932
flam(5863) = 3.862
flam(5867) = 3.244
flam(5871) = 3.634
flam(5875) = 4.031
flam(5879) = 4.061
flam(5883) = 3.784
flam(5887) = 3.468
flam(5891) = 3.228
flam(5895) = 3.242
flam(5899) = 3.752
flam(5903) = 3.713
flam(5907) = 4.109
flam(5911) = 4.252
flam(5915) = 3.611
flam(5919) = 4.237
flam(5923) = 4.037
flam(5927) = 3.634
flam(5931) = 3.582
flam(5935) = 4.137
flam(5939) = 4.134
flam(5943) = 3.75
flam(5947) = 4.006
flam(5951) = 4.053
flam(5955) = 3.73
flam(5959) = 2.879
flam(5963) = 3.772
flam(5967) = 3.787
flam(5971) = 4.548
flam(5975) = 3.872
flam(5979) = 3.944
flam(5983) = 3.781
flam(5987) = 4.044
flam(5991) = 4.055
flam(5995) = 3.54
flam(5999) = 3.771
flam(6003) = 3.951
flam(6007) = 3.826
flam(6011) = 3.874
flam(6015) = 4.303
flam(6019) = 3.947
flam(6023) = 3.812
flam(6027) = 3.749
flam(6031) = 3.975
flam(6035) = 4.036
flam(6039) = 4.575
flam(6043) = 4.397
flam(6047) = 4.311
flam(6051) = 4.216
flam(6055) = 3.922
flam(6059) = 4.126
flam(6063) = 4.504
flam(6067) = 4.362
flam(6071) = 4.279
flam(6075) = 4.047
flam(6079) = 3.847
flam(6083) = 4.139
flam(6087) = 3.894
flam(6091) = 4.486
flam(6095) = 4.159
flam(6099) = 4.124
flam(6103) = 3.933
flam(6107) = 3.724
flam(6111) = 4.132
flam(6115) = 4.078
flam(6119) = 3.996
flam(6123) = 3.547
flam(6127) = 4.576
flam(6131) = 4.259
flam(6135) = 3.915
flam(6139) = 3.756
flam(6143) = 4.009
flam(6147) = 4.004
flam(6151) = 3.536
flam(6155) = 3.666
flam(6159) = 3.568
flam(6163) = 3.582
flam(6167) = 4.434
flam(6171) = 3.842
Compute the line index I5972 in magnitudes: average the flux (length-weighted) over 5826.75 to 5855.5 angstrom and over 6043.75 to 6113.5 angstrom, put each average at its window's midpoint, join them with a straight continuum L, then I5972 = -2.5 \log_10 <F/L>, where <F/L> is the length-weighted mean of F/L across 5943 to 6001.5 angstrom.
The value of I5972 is 0.06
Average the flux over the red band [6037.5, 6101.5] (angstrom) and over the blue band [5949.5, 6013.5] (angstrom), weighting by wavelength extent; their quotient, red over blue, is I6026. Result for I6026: 1.10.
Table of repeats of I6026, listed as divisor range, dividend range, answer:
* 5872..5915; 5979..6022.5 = 1.04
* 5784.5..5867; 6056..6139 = 1.02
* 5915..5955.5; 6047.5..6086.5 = 1.06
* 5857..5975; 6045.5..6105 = 1.09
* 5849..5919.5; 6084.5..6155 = 1.05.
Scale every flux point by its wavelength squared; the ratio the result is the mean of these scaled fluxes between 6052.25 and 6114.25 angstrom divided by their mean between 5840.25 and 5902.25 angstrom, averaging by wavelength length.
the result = 1.2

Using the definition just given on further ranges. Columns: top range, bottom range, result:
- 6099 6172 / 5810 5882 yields 1.09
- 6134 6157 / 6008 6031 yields 1.01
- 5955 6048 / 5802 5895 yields 1.07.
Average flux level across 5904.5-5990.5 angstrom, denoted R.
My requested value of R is 3.9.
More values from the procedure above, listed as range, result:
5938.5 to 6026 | 3.88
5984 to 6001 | 3.85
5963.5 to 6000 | 3.92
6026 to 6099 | 4.17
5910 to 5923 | 4.02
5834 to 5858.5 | 3.96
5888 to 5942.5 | 3.81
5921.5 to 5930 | 3.79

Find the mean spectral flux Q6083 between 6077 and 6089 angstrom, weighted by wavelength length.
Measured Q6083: 3.96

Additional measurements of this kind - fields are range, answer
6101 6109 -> 3.83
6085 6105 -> 4.12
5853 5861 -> 3.92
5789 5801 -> 4.07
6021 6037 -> 3.89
